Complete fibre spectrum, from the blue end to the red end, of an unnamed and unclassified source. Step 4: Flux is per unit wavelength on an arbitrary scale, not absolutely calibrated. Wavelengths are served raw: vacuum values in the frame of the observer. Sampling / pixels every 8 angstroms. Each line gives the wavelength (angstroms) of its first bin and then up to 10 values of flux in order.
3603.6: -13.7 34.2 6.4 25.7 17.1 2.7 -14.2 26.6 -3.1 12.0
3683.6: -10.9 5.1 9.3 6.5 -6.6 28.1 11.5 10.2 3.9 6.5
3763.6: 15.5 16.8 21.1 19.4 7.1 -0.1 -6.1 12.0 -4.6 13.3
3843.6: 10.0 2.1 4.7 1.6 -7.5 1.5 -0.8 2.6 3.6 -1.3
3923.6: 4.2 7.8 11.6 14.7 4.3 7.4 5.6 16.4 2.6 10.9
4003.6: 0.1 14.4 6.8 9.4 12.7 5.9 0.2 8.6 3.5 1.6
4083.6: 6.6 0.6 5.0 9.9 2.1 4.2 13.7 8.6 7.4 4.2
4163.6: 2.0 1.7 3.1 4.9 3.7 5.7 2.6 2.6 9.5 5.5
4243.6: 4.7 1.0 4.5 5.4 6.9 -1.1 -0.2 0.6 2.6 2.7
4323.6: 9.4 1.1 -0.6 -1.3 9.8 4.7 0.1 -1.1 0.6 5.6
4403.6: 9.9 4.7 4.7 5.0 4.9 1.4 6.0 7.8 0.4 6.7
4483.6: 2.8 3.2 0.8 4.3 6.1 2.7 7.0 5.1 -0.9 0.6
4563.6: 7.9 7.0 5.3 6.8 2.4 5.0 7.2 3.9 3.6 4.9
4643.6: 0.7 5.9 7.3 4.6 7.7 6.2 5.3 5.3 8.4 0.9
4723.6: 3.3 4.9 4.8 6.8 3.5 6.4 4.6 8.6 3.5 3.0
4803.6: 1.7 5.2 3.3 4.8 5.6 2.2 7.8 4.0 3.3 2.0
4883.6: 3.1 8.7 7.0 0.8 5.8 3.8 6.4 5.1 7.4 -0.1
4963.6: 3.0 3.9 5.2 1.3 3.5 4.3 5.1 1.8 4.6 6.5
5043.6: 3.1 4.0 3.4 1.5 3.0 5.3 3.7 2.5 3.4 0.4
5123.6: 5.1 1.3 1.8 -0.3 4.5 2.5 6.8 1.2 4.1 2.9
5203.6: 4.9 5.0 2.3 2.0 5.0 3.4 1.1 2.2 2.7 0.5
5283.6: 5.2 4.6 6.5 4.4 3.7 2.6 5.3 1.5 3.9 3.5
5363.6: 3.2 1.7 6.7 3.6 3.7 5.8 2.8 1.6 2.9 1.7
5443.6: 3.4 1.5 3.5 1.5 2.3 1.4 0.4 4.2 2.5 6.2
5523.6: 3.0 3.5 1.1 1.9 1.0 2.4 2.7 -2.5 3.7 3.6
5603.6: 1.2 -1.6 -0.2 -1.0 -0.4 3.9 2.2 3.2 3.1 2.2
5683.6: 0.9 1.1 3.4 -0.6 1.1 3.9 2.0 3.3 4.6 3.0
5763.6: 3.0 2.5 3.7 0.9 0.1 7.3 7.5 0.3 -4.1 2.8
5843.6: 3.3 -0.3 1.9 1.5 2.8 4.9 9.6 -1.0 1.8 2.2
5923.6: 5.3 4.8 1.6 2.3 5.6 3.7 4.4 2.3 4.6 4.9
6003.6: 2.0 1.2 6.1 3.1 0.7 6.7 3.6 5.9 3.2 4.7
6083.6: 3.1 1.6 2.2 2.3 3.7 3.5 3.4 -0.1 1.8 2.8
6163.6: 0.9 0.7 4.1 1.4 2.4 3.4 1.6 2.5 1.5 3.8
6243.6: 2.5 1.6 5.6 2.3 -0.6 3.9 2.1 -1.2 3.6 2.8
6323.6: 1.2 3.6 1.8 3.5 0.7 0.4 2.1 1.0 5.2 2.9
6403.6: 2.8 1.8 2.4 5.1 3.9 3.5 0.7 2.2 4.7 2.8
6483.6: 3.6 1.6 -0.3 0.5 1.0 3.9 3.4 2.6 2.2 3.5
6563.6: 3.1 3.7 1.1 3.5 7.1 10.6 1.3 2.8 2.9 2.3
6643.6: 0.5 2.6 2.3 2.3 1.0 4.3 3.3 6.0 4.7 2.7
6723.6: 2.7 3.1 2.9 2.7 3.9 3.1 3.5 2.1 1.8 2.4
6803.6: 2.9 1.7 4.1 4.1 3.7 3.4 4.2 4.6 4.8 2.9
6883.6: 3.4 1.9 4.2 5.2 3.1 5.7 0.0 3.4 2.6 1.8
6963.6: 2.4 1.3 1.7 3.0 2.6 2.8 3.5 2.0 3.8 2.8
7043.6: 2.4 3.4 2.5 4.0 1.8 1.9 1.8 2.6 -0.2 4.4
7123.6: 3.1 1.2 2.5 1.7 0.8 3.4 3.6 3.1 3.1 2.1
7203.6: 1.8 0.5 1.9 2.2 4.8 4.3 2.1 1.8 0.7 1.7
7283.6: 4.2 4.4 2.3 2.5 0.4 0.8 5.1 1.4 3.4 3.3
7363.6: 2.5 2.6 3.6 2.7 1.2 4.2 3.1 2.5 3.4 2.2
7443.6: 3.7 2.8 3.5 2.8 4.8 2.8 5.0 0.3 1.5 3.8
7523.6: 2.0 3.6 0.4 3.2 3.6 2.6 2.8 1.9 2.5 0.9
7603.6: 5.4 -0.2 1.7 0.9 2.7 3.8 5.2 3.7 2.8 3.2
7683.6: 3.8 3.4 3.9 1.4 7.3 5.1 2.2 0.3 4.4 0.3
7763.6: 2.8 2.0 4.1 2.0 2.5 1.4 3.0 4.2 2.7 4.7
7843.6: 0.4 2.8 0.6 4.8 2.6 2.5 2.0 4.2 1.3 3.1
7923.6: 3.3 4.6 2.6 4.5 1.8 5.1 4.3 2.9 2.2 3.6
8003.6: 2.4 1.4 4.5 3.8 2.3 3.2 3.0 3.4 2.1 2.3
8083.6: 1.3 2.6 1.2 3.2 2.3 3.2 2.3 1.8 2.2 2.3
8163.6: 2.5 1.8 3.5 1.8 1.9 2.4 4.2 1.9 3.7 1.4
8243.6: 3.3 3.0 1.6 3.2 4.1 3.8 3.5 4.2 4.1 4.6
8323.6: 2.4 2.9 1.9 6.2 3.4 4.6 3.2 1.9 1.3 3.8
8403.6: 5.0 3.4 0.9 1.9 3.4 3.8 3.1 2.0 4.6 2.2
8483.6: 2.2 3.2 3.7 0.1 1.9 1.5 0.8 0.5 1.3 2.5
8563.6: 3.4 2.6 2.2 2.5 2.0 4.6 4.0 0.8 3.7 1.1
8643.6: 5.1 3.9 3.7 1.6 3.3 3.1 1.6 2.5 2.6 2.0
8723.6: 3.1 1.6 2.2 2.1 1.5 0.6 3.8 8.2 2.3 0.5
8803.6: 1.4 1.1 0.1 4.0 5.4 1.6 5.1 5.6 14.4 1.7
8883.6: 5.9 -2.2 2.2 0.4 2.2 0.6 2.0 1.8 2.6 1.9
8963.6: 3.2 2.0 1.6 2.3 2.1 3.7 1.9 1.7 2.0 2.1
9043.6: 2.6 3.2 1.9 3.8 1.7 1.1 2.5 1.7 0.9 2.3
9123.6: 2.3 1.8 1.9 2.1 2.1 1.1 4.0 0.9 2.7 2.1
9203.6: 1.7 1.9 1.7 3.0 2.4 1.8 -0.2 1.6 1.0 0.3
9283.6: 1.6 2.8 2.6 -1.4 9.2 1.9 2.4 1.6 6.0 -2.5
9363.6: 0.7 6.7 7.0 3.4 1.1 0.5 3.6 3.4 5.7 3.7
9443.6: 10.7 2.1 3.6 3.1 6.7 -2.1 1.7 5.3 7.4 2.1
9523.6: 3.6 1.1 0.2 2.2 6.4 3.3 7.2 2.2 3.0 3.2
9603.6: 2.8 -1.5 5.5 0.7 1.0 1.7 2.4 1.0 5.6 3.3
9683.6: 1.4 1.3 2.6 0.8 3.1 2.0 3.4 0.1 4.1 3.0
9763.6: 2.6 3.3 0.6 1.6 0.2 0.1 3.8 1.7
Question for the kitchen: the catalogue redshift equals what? 0.77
